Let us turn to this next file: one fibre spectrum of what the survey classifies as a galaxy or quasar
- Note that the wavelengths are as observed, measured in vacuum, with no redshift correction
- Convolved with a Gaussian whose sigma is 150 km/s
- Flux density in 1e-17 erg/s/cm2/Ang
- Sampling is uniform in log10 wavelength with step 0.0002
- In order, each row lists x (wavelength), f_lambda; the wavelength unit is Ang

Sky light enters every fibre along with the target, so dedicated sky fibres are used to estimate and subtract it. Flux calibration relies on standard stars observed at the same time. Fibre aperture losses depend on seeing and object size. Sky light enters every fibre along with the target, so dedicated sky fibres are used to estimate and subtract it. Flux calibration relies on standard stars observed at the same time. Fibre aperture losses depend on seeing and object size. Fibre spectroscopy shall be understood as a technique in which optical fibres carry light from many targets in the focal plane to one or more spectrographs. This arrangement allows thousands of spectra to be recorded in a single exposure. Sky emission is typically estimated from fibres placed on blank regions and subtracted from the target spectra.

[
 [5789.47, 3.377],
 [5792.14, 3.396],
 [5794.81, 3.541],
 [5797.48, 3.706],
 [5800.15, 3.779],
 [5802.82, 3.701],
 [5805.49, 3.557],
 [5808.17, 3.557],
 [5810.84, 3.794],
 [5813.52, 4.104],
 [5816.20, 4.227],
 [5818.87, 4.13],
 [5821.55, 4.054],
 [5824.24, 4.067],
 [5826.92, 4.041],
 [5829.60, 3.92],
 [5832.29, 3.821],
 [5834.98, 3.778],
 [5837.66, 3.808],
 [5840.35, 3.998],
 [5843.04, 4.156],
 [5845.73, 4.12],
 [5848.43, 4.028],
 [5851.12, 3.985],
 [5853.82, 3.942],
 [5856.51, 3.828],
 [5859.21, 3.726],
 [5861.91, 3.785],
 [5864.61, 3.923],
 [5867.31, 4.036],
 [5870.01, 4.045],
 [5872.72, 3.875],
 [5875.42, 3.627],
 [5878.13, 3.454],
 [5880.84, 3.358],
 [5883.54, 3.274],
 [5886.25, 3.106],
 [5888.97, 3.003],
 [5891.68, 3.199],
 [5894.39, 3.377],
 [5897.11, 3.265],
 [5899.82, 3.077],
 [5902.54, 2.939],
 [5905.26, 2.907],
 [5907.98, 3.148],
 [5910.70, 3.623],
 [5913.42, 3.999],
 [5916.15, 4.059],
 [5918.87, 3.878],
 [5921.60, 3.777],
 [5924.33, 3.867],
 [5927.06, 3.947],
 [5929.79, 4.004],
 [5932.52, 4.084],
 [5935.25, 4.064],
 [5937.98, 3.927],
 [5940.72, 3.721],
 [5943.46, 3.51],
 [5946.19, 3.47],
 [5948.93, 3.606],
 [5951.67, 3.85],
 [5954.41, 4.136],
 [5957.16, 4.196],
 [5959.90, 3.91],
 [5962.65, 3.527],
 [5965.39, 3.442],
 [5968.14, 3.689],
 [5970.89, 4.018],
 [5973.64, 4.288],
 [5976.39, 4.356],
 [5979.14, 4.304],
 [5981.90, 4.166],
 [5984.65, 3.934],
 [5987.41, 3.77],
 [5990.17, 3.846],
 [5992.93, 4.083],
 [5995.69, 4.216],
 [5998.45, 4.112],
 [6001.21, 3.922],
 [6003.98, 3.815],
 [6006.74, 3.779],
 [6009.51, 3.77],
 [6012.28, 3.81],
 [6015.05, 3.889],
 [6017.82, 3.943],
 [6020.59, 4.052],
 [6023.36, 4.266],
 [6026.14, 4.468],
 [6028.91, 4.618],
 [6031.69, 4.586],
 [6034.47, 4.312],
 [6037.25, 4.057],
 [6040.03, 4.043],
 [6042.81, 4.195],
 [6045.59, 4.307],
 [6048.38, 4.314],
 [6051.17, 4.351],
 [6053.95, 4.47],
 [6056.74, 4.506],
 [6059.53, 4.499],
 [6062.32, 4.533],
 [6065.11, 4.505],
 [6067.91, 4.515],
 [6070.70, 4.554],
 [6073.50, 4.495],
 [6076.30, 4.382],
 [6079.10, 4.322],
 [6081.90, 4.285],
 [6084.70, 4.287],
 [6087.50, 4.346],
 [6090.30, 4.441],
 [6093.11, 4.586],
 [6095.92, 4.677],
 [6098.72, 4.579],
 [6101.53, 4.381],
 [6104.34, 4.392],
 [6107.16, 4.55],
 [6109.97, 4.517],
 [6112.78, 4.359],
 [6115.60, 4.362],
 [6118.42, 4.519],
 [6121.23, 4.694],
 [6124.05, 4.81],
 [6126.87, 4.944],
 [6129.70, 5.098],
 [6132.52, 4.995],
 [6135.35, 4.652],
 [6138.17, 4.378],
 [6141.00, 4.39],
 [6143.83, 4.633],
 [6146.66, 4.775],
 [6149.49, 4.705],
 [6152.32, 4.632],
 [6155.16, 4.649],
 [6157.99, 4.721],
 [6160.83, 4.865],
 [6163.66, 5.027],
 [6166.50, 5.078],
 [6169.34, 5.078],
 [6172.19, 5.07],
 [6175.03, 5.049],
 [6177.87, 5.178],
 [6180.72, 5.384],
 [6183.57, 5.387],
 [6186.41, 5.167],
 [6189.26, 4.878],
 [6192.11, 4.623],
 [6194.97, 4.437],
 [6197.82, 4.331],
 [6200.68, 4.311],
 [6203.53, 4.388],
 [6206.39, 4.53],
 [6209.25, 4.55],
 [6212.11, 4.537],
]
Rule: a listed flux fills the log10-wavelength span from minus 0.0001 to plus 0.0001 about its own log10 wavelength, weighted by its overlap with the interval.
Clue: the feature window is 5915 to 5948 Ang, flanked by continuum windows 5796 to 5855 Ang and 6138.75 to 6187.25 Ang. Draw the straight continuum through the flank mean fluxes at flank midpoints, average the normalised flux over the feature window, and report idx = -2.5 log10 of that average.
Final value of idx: 0.10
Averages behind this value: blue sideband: 3.92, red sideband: 4.92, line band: 3.85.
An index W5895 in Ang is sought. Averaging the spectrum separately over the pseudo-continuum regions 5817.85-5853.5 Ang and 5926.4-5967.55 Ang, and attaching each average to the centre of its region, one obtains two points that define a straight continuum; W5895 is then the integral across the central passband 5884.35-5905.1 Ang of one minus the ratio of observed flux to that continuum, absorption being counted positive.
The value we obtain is 4.1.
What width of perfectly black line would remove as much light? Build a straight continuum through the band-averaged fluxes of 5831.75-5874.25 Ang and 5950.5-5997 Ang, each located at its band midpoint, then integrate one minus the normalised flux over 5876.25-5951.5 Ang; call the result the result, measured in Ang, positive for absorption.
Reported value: 7.8 Ang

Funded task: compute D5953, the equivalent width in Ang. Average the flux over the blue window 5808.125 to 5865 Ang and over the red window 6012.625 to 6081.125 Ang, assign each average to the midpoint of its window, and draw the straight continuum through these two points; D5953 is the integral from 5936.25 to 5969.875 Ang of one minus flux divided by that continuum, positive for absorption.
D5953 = 3.3 Ang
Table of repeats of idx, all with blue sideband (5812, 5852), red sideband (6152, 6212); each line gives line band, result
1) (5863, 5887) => 0.13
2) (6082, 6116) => 0.04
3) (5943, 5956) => 0.15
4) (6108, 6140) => 0.01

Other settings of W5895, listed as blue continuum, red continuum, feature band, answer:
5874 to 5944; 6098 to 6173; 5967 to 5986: -1.1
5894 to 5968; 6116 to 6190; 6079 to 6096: 0.4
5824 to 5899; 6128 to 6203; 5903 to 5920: 1.5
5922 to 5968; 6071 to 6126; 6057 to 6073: -0.7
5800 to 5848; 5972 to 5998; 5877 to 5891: 2.7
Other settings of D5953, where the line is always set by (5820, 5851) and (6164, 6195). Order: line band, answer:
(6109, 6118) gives 0.8 Ang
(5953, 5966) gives 1.5 Ang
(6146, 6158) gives 0.7 Ang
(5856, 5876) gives 1.0 Ang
